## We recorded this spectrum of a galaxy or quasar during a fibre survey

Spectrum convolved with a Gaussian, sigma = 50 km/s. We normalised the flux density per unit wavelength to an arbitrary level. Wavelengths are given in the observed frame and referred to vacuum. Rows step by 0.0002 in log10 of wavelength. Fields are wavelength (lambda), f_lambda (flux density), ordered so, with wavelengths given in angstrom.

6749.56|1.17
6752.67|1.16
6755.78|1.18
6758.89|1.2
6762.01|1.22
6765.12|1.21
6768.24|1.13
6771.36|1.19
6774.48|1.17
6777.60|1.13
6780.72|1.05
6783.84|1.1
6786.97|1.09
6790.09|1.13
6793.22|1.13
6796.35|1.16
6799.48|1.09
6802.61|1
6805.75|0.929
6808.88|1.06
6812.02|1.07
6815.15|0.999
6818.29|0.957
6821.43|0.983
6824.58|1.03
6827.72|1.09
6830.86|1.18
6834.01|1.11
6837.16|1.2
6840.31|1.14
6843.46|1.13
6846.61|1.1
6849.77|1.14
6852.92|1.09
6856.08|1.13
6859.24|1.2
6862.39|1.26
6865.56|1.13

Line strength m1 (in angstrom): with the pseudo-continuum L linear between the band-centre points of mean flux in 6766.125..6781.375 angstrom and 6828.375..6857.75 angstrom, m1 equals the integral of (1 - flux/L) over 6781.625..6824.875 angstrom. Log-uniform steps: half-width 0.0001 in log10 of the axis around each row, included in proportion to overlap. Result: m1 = 3.26 angstrom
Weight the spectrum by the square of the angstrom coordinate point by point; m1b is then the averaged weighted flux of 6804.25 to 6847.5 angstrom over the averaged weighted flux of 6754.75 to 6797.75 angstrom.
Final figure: 0.95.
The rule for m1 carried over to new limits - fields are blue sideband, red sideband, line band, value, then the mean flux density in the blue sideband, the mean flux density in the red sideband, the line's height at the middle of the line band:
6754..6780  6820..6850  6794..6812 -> 1.4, 1.17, 1.11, 1.14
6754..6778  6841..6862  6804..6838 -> 3.0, 1.18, 1.14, 1.15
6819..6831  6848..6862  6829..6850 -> -0.9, 1.05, 1.15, 1.1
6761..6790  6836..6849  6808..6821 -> 1.4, 1.14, 1.14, 1.14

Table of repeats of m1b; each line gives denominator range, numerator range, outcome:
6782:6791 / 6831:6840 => 1.06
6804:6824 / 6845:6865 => 1.16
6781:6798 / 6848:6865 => 1.06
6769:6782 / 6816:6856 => 0.98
